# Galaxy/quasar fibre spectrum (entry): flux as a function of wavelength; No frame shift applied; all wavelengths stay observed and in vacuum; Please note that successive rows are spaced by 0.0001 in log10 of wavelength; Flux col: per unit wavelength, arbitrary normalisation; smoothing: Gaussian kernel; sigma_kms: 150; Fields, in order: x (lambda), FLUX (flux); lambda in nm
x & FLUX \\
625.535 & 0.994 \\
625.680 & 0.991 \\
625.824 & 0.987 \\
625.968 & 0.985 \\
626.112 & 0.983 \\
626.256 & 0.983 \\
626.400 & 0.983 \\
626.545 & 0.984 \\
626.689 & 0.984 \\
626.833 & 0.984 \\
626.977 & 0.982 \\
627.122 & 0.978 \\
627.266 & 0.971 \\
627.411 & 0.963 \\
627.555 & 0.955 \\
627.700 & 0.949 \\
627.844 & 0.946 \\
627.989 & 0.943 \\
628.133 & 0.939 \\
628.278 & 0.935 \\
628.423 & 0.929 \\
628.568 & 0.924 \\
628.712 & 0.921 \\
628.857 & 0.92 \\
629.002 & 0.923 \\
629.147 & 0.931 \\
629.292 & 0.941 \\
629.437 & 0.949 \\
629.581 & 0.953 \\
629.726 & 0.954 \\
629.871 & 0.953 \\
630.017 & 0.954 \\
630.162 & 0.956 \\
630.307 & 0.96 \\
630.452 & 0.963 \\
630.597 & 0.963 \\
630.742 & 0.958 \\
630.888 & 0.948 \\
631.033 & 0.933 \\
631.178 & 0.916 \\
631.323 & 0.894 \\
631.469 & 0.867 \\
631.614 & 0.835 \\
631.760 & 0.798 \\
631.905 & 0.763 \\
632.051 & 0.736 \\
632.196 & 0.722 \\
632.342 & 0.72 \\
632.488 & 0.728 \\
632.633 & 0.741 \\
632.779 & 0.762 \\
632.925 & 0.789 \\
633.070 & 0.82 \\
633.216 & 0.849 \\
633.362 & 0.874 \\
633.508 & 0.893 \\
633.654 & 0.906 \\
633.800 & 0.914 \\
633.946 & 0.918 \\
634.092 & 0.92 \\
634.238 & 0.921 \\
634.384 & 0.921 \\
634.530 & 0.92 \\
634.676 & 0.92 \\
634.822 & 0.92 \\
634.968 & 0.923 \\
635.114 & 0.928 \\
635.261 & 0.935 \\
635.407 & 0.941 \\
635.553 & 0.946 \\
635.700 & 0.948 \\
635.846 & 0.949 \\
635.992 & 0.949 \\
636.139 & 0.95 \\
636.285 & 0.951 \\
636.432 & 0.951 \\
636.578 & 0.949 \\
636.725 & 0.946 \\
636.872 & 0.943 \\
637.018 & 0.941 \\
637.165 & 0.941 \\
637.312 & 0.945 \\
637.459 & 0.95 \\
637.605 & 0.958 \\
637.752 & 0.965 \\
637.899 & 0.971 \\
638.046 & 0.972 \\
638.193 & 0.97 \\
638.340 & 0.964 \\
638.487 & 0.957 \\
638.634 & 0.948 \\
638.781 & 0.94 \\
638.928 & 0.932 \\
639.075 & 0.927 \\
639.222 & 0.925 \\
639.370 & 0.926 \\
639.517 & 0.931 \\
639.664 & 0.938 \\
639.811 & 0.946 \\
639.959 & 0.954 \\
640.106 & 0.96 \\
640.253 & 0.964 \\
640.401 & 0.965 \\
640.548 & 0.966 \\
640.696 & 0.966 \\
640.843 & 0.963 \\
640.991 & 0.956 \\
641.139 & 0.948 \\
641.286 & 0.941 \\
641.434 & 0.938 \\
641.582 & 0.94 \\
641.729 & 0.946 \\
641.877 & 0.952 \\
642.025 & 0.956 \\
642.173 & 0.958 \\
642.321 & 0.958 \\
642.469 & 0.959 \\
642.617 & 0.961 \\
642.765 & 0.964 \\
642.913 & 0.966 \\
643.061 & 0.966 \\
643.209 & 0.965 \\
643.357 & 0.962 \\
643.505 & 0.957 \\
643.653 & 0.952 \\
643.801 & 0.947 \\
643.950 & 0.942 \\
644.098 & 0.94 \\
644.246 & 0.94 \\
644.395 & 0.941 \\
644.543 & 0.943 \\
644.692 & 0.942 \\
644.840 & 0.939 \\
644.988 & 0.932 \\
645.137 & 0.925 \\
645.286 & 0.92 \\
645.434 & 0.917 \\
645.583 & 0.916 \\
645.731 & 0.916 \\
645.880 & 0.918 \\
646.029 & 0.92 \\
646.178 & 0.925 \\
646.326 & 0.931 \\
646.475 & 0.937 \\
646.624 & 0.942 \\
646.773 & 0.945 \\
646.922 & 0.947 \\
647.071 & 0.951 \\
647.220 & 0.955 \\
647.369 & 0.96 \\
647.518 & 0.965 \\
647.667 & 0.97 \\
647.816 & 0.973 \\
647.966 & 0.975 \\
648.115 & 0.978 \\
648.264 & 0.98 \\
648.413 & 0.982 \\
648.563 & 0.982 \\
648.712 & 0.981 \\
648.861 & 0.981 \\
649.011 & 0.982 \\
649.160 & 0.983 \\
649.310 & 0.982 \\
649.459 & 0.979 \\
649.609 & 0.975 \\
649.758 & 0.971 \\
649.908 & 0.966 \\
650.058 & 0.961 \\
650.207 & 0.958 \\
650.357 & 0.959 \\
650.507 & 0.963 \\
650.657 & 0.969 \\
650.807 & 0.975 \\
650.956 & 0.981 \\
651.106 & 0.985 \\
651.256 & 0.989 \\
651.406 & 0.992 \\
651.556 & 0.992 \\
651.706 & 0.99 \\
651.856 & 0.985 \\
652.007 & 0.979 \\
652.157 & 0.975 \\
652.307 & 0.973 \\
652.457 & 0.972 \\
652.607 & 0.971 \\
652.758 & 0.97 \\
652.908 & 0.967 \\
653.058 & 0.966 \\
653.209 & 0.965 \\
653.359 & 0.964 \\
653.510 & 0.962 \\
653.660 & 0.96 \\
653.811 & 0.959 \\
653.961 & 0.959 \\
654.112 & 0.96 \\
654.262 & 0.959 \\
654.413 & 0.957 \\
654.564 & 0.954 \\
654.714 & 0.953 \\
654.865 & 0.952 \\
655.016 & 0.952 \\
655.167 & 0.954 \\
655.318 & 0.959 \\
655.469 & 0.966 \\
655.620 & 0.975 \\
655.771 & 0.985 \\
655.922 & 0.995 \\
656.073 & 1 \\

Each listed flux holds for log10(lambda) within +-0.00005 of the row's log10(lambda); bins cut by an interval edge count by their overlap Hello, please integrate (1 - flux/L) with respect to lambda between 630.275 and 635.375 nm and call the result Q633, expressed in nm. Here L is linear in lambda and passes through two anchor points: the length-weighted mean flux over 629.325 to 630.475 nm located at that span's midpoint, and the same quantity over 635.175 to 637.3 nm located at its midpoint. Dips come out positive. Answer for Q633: 0.427 nm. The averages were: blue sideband 0.955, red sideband 0.945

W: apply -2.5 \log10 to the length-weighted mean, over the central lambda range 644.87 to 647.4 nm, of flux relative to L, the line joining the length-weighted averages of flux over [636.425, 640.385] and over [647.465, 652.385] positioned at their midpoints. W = 0.040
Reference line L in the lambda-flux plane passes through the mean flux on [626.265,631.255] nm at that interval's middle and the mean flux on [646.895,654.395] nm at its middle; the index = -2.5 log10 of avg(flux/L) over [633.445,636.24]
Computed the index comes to 0.03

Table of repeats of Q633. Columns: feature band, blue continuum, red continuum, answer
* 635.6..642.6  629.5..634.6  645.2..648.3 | -0.327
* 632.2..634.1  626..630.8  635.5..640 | 0.249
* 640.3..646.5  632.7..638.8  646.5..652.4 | 0.040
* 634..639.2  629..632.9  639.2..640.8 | -0.115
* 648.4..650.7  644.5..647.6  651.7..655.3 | -0.059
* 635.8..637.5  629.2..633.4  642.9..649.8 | -0.091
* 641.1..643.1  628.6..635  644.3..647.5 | -0.069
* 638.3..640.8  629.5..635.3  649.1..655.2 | -0.095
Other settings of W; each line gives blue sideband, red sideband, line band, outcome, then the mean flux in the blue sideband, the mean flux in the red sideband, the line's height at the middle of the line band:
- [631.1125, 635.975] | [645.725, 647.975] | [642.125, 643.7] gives -0.045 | 0.866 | 0.945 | 0.922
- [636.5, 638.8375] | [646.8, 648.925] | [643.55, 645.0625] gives 0.025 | 0.954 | 0.97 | 0.964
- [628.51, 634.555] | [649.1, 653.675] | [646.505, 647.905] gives -0.001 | 0.884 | 0.974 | 0.955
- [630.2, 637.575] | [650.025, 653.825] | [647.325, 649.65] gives -0.021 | 0.894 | 0.973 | 0.958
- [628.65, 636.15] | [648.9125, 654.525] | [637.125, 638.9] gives -0.046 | 0.894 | 0.972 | 0.917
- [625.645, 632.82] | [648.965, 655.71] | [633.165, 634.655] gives 0.027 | 0.917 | 0.969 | 0.928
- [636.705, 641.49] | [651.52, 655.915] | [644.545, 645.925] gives 0.036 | 0.95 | 0.967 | 0.957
